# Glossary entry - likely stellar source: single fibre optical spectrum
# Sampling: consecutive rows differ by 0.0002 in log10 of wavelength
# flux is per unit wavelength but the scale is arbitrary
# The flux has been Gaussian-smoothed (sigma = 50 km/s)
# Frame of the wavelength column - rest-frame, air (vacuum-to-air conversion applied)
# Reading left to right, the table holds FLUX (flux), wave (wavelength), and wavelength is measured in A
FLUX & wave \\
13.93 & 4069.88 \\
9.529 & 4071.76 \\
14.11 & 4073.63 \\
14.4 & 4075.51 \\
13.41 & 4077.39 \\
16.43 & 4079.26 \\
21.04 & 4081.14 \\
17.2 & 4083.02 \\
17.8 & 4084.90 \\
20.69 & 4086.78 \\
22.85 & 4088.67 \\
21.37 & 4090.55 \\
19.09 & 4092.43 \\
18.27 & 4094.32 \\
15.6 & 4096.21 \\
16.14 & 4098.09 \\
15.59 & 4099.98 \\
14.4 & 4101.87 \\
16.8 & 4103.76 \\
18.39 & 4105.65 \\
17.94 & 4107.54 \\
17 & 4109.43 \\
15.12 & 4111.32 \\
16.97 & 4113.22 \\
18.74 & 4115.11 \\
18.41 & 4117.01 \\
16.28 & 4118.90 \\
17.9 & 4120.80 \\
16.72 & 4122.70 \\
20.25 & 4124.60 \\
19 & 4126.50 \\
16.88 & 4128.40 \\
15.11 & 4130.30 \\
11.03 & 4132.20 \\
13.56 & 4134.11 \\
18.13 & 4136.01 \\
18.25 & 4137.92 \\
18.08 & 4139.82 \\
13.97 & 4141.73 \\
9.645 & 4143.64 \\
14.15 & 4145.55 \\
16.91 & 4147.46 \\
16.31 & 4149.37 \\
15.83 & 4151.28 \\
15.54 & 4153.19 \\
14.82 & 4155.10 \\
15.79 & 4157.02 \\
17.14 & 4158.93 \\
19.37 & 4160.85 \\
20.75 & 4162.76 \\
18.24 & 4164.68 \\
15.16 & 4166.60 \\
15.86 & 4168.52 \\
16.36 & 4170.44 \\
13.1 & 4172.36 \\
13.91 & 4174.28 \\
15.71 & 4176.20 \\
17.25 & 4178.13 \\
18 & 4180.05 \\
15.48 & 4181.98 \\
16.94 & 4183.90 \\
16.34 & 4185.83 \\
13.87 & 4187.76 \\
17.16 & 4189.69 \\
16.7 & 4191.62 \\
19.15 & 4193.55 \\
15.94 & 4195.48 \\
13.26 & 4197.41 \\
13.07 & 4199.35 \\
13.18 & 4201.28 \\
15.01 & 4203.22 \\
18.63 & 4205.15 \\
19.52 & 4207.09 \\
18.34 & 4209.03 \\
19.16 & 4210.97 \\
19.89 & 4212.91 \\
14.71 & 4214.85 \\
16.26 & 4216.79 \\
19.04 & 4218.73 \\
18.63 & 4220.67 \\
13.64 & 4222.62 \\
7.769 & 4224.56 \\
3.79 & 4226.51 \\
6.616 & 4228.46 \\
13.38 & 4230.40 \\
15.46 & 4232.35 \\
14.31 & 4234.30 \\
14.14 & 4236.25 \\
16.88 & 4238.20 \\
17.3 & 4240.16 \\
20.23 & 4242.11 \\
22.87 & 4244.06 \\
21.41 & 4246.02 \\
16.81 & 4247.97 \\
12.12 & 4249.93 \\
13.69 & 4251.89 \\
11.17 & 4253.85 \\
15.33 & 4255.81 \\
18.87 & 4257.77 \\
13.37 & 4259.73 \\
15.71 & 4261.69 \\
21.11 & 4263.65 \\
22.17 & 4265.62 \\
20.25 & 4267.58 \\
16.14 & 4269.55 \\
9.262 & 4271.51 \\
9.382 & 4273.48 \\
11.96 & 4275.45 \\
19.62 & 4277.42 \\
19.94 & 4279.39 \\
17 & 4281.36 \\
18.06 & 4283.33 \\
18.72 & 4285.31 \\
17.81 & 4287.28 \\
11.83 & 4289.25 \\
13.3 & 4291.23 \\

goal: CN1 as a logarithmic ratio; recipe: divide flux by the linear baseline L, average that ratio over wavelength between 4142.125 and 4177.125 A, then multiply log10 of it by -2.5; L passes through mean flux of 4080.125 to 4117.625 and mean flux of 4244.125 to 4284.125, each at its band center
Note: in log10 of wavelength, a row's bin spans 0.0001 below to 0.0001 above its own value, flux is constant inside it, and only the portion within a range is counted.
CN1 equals 0.10 mag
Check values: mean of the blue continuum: 18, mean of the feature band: 15.8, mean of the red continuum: 16.3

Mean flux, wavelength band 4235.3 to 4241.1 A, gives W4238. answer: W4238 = 16.1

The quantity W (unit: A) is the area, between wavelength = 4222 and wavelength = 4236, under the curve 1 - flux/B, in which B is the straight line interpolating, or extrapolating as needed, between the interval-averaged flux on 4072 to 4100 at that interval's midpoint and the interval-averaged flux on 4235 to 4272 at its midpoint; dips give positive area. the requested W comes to 5.07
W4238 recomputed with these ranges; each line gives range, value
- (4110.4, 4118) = 17.3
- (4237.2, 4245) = 19.3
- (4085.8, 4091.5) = 21.6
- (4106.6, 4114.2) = 16.8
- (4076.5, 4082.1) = 17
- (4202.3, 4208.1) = 17.8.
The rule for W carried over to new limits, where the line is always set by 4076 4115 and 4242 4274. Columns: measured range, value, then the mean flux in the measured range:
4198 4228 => 2.8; 15.2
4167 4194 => 1.5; 16.1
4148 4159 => 0.9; 15.9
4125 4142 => 1.1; 16.2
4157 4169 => -0.4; 17.7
